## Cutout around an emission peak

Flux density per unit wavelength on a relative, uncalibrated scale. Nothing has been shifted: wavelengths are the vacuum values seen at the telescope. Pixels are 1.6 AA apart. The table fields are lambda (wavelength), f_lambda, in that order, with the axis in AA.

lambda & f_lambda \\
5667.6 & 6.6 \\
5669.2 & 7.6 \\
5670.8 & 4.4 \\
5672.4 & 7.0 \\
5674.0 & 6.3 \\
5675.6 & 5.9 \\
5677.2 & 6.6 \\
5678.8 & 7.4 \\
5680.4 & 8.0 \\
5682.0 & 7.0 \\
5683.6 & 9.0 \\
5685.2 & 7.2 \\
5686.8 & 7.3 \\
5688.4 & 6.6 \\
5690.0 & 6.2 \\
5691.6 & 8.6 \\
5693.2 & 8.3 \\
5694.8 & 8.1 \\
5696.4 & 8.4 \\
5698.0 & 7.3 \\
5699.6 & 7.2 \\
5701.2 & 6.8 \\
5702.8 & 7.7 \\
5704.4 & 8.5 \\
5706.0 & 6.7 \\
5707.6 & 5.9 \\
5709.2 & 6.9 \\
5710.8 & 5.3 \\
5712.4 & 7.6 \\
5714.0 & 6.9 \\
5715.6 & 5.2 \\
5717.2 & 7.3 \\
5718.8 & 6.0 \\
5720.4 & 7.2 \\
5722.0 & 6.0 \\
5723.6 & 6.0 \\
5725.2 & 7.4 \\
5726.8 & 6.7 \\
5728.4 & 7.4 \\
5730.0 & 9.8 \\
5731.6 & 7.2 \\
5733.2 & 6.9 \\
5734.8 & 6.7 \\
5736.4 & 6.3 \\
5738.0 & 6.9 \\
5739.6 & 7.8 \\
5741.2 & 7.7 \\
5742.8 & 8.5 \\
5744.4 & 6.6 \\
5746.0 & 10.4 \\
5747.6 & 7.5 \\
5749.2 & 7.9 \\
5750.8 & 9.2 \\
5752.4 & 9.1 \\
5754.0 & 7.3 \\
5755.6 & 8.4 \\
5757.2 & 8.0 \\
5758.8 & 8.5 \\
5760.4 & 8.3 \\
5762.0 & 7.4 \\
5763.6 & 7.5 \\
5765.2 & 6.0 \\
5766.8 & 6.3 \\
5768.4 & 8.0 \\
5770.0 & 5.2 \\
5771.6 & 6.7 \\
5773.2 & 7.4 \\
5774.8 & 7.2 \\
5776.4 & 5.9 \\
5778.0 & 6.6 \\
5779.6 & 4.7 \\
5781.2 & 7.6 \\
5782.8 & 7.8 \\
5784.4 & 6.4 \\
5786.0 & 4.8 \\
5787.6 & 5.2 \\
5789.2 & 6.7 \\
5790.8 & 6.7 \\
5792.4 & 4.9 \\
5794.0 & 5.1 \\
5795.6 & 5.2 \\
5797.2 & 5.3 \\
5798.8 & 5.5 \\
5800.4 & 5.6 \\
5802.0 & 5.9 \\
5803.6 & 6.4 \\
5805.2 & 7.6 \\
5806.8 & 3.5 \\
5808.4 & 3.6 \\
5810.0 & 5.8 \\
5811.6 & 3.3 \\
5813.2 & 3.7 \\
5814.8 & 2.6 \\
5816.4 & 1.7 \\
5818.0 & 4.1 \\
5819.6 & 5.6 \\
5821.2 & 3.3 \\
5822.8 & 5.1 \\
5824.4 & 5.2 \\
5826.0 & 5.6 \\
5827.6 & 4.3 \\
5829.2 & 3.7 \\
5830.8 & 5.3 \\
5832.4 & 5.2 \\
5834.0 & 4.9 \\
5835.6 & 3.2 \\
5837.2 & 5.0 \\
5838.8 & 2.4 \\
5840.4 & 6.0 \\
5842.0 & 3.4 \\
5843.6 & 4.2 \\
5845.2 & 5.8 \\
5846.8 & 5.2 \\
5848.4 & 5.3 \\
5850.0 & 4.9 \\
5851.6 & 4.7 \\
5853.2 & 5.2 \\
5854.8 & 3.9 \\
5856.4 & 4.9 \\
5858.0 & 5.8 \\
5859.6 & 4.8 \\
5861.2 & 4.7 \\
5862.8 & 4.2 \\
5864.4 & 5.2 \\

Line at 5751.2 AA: C III]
